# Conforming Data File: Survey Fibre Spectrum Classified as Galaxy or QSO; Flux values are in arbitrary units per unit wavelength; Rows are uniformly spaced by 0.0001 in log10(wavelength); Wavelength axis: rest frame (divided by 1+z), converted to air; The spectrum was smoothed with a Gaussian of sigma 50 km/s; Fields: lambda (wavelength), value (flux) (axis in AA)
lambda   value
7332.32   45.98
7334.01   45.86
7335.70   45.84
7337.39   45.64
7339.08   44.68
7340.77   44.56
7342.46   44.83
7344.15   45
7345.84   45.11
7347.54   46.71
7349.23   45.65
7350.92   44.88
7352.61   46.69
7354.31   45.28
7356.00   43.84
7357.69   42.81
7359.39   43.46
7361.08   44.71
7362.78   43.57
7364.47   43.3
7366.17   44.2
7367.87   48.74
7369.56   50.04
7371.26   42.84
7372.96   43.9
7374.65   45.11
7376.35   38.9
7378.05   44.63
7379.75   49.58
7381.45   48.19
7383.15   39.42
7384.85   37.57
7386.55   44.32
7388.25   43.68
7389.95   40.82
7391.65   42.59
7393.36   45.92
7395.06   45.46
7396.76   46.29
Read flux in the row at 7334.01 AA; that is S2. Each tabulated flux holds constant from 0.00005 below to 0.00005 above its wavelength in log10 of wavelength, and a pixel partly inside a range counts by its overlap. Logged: 45.86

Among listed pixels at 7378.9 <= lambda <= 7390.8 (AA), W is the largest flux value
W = 49.58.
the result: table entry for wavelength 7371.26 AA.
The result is 42.84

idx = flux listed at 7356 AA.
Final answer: 43.84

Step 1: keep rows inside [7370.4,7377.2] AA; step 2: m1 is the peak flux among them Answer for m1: 45.11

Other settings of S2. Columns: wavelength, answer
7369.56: 50.04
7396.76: 46.29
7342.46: 44.83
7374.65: 45.11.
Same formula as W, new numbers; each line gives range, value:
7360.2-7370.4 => 50.04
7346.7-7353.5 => 46.71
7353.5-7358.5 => 45.28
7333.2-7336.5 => 45.86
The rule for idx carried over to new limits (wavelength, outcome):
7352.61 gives 46.69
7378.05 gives 44.63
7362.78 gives 43.57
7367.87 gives 48.74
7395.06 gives 45.46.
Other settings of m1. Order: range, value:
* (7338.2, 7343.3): 44.83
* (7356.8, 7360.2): 43.46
